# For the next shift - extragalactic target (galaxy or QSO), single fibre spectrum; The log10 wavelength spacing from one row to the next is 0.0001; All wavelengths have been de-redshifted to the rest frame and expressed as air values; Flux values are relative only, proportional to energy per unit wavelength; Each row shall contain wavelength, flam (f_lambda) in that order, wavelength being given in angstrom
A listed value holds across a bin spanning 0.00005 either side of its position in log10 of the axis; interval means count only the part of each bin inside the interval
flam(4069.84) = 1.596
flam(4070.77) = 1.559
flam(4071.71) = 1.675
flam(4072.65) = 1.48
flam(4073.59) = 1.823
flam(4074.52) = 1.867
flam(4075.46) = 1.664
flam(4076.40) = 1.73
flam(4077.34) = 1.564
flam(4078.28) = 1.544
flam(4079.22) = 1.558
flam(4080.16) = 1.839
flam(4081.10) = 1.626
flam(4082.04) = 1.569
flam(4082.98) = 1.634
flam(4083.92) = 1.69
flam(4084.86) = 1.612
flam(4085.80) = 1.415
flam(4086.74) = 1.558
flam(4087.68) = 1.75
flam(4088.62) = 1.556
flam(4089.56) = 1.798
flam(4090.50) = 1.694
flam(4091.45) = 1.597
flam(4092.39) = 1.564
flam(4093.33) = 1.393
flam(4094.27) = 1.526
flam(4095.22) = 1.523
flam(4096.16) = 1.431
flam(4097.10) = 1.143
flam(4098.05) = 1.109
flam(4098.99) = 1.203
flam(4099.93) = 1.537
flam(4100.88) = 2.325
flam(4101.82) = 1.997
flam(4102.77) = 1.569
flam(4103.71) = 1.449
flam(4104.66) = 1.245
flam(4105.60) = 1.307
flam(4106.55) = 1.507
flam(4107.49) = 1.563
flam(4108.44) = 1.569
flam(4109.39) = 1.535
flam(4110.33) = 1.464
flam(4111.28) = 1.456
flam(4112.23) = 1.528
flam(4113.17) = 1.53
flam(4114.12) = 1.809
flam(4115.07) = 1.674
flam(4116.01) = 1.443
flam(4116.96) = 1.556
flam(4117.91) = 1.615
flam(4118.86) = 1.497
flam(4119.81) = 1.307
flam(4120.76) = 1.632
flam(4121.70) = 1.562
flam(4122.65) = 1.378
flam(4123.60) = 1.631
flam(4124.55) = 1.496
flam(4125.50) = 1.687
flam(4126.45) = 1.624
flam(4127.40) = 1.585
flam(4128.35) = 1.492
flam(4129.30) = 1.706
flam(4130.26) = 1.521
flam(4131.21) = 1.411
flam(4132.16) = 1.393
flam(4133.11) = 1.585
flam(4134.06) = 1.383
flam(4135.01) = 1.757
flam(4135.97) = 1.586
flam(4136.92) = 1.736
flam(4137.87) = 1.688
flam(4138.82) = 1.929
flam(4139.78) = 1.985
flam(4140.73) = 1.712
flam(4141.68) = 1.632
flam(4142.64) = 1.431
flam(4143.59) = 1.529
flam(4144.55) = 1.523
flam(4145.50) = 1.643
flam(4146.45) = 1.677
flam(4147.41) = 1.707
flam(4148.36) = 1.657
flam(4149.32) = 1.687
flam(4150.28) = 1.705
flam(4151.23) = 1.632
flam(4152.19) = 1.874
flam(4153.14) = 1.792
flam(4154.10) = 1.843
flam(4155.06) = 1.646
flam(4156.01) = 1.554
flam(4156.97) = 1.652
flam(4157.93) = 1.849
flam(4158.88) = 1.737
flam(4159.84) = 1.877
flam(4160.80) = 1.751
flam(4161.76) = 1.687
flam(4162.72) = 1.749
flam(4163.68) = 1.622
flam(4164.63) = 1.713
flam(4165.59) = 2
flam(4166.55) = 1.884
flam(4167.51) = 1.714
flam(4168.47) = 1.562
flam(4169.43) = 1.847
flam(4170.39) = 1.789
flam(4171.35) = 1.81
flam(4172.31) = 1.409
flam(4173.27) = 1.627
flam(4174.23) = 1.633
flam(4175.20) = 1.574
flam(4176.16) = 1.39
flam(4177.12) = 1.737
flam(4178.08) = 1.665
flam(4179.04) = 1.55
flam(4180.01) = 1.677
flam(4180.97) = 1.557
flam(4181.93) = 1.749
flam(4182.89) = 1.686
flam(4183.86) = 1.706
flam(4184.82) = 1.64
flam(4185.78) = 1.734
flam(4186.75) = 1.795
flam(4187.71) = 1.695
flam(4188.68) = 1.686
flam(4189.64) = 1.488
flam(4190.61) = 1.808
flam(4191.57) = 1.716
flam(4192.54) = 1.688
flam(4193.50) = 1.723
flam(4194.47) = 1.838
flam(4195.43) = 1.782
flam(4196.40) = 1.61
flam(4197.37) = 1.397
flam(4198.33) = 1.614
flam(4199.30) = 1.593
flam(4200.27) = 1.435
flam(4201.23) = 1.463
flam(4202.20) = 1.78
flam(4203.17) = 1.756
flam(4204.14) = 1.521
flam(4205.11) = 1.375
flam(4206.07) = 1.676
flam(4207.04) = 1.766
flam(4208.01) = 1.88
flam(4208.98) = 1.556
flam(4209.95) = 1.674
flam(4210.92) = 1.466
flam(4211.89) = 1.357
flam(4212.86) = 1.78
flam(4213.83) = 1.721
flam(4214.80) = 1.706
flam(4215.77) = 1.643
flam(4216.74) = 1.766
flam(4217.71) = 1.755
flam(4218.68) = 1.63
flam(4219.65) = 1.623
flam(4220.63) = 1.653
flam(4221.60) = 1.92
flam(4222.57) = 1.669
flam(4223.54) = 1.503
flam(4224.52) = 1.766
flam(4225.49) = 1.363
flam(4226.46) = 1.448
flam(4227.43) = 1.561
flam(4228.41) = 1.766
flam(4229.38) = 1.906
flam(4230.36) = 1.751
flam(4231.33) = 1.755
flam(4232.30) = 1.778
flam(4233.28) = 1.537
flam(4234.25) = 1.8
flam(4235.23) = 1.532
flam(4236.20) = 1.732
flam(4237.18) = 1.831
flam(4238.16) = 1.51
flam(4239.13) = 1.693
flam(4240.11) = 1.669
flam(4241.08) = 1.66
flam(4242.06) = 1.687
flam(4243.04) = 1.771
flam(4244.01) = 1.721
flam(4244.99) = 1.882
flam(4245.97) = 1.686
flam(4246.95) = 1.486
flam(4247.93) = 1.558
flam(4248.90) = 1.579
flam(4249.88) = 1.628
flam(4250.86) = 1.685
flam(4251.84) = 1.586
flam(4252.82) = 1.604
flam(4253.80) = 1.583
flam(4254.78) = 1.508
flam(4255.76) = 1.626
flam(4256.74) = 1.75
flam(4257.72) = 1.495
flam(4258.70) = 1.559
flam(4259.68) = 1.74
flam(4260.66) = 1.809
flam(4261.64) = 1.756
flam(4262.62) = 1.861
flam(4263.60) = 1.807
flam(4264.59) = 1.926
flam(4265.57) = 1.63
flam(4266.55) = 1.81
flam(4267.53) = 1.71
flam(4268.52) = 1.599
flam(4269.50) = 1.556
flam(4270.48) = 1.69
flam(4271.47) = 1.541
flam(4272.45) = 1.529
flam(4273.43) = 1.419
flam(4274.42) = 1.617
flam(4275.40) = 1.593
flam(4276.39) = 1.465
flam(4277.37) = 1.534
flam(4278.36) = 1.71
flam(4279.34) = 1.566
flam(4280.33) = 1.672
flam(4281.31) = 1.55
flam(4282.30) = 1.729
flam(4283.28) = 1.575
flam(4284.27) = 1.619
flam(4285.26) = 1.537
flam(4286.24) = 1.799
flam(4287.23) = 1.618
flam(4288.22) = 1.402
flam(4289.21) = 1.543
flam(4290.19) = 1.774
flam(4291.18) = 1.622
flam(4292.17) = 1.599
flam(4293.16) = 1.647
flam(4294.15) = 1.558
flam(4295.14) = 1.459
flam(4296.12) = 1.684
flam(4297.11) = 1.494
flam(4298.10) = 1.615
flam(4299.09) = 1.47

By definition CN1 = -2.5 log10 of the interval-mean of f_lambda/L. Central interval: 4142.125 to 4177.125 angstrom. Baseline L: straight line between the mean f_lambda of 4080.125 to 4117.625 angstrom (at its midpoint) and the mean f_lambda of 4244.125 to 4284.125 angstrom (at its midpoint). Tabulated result -0.07 mag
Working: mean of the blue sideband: 1.55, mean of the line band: 1.69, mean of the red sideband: 1.64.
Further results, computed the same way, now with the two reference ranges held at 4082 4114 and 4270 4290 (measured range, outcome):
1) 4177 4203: -0.06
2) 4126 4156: -0.06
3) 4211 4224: -0.06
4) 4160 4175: -0.11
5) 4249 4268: -0.07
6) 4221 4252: -0.06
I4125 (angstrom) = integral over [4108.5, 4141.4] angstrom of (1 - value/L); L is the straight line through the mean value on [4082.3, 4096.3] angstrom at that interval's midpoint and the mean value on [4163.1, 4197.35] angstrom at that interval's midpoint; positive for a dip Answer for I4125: 0.8 angstrom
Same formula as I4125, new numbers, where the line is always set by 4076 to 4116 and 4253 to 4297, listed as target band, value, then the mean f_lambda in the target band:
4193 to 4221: -0.6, 1.64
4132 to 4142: -0.7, 1.68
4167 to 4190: -0.9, 1.66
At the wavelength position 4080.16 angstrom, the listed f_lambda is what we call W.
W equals 1.839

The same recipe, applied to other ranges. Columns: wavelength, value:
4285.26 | 1.537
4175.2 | 1.574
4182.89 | 1.686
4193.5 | 1.723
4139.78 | 1.985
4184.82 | 1.64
